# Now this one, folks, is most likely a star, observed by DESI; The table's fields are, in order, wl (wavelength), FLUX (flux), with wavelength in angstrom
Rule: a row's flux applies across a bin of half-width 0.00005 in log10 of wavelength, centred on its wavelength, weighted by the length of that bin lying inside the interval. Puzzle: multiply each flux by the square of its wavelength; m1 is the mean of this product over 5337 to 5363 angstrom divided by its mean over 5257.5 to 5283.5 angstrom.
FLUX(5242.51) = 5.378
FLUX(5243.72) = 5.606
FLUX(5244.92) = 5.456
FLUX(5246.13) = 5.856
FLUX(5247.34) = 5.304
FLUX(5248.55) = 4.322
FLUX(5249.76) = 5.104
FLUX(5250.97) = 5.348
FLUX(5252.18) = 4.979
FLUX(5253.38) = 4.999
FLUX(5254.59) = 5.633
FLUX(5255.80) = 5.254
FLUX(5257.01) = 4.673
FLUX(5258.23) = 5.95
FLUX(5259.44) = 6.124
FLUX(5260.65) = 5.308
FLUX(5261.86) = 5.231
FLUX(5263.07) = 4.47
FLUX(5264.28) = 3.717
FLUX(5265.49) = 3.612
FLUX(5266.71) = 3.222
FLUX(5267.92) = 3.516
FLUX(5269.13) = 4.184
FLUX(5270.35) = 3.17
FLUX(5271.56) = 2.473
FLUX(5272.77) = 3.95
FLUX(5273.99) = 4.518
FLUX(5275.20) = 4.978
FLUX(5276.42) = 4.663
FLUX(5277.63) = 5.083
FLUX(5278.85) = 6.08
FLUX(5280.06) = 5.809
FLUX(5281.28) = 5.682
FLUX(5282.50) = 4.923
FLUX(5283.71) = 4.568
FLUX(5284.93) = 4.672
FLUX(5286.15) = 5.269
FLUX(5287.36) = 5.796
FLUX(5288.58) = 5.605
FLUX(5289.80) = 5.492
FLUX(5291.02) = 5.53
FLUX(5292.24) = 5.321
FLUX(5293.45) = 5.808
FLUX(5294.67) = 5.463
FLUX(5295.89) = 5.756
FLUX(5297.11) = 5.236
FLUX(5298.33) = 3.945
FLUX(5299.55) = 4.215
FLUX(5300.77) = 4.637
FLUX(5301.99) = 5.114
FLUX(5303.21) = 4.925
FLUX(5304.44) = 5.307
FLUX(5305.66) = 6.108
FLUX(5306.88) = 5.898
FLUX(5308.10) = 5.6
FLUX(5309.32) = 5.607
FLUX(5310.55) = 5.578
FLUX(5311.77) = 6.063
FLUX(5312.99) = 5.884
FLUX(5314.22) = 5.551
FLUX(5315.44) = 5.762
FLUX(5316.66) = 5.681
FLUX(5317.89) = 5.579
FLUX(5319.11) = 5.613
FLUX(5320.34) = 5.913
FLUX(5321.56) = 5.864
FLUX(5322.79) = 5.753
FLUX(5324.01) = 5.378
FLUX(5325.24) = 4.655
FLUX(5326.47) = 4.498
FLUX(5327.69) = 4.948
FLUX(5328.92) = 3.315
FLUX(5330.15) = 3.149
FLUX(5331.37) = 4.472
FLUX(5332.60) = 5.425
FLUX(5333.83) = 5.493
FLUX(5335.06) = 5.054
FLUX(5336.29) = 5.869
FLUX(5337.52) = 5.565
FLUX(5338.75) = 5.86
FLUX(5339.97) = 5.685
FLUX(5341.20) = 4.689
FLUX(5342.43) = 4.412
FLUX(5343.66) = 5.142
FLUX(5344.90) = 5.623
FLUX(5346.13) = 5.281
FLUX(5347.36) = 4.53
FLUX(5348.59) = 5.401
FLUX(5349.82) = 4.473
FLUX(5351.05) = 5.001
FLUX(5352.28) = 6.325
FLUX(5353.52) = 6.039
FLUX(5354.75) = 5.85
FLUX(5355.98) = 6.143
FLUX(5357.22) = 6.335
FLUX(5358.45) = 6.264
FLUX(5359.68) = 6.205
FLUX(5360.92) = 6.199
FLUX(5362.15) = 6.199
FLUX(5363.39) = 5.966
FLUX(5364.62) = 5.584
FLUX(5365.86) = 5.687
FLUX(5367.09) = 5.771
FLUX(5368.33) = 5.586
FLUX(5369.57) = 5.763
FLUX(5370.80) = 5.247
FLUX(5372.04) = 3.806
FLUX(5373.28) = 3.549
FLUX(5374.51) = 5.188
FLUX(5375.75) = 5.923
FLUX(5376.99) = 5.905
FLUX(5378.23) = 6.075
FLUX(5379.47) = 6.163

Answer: 1.25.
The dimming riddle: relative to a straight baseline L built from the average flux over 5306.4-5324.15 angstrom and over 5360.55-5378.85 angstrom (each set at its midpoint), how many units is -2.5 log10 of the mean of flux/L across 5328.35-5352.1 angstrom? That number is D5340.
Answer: 0.13 mag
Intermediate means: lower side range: 5.72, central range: 5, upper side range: 5.49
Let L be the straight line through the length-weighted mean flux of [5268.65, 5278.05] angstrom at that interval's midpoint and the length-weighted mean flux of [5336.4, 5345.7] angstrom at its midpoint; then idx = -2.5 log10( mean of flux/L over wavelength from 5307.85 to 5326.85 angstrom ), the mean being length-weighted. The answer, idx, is -0.14 mag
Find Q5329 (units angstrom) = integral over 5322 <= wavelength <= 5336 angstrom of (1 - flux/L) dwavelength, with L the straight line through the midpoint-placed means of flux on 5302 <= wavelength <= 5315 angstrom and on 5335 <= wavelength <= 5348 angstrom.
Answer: 1.6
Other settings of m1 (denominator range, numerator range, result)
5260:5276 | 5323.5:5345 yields 1.25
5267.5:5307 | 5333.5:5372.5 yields 1.15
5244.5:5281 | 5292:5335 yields 1.12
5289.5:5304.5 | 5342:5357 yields 1.07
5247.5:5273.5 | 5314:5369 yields 1.23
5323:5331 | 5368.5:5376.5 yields 1.15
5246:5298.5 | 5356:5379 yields 1.19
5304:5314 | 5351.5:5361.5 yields 1.09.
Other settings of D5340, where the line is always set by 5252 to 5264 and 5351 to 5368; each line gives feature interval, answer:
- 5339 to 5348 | 0.16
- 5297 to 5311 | 0.08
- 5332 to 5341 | 0.06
